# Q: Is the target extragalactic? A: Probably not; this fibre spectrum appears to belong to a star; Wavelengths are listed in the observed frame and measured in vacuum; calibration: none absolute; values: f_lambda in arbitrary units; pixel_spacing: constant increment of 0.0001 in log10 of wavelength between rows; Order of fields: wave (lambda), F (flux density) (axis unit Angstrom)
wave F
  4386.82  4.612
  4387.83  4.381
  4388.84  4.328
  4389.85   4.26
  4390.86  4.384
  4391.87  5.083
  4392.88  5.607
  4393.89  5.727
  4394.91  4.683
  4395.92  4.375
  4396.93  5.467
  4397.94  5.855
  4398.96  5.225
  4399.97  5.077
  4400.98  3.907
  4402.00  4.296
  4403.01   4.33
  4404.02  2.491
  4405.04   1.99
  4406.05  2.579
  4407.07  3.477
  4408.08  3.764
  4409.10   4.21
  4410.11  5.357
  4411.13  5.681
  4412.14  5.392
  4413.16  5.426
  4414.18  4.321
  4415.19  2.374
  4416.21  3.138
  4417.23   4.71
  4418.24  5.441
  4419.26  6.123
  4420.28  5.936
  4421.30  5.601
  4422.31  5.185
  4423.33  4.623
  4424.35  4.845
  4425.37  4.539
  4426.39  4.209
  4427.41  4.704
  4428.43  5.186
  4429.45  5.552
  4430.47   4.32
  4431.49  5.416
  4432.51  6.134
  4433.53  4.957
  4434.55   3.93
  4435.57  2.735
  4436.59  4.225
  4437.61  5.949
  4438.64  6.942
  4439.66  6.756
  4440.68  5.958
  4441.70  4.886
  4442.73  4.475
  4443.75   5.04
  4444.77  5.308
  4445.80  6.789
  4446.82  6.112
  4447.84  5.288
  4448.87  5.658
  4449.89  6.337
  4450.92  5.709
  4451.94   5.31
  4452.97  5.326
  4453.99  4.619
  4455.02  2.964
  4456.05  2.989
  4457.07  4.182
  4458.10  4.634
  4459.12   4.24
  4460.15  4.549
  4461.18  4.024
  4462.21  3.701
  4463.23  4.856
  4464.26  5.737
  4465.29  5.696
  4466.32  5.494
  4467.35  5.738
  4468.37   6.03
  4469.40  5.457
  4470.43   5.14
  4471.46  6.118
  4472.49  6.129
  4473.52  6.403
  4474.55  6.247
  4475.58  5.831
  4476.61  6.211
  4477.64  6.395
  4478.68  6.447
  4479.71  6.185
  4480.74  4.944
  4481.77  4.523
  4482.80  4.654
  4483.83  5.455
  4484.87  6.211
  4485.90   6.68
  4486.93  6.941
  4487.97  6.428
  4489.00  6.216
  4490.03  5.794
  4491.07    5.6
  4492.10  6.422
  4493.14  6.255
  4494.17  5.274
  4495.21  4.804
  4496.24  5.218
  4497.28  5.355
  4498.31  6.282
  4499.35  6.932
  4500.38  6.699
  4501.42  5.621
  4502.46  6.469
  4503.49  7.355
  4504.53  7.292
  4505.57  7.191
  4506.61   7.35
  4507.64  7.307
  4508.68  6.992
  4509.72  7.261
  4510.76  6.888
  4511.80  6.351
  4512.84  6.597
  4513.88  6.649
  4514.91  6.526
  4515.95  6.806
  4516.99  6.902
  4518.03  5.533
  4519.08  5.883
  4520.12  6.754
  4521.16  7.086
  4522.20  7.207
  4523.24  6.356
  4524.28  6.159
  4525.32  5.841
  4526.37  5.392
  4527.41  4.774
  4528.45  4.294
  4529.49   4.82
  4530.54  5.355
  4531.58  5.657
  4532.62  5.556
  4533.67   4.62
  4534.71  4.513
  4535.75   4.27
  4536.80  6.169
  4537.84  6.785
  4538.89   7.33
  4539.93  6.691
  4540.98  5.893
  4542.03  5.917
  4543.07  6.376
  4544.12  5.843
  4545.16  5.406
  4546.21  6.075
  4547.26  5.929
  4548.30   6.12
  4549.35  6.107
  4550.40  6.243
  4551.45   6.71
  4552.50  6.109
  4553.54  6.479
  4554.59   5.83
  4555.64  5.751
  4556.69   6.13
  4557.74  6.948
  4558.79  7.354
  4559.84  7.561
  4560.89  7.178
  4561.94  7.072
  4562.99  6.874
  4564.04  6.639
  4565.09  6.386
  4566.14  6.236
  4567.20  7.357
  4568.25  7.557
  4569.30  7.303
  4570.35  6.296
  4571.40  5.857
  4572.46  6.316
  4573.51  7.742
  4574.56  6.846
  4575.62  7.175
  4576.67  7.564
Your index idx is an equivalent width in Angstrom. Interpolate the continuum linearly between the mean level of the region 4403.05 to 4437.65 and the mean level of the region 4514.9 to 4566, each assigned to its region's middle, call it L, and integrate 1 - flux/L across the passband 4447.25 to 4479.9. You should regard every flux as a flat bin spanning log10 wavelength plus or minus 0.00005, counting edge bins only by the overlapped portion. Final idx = -1.2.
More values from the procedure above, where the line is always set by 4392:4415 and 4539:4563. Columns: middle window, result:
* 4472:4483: -0.8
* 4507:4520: -1.7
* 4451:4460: 1.4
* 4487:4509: -2.4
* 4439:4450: -1.5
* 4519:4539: 1.3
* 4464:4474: -0.9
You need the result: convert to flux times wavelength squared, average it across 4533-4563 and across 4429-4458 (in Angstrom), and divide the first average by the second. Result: 1.3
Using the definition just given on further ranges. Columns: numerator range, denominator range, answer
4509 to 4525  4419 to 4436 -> 1.39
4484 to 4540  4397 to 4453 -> 1.31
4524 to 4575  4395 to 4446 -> 1.37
